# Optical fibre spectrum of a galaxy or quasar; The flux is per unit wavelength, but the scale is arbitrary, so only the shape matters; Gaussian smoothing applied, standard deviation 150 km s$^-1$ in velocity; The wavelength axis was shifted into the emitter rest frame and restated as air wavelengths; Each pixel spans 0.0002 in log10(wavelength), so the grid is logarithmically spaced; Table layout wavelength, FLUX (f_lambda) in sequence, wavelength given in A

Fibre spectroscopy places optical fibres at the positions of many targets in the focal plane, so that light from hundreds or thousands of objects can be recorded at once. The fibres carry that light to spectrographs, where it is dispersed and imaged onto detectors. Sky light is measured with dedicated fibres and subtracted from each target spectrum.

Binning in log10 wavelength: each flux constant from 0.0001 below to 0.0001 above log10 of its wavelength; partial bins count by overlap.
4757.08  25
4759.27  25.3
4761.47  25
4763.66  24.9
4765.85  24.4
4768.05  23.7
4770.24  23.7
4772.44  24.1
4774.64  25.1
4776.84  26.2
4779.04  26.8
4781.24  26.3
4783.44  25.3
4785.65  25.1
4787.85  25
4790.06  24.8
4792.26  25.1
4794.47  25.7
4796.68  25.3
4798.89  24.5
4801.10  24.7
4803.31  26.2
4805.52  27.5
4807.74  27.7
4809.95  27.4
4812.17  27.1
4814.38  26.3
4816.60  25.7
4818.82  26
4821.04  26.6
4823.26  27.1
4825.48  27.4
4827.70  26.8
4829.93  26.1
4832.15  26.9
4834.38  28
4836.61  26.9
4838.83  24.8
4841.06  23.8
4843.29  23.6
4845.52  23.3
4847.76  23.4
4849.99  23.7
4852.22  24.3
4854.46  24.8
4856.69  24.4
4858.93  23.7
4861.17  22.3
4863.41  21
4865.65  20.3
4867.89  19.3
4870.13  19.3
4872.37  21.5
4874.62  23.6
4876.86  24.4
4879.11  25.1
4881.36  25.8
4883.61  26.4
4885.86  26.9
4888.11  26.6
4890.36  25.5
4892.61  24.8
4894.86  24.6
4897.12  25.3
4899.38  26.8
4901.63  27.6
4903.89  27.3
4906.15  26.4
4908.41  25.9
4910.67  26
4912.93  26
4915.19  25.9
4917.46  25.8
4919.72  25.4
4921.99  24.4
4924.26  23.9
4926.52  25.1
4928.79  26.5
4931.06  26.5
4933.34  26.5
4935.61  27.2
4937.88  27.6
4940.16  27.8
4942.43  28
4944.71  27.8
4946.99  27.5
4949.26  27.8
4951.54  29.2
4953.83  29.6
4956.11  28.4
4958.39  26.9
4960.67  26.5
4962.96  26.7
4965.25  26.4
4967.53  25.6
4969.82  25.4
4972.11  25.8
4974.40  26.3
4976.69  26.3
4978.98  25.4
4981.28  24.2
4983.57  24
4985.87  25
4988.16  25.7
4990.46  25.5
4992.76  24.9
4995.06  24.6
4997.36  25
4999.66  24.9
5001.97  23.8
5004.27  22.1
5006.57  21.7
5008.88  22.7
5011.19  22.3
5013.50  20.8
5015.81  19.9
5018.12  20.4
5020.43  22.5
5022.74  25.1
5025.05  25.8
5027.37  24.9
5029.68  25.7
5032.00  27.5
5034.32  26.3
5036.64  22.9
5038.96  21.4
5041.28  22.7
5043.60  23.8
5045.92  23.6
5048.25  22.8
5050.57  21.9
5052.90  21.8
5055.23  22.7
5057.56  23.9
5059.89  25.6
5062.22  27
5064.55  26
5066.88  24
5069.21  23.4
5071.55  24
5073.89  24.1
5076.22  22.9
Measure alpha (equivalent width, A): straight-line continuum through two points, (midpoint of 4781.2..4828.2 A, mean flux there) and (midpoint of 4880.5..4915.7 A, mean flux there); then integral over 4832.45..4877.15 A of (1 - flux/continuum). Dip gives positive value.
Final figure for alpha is 4.7 A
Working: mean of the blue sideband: 26.1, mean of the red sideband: 26.1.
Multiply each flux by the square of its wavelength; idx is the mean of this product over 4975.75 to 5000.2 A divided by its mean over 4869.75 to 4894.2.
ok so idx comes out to 1.06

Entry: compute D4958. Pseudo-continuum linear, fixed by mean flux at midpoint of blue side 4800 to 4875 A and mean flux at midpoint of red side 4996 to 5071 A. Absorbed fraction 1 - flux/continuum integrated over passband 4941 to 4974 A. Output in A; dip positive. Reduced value -4.38 A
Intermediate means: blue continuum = 24.8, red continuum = 23.6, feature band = 27.2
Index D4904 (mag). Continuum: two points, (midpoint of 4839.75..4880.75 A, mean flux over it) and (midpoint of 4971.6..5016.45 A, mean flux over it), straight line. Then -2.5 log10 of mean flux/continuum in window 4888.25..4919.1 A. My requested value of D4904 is -0.12 mag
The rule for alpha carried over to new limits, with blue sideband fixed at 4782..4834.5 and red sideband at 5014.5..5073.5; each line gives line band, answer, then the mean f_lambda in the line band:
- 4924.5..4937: -0.6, 26.2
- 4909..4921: -0.3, 25.8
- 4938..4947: -1.1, 27.8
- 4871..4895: 0.4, 25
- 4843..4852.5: 0.8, 23.6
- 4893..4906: -0.5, 26.2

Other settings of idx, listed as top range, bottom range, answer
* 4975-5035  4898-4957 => 0.93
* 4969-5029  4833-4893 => 1.06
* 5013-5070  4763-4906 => 1.03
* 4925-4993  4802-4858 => 1.08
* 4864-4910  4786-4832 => 0.97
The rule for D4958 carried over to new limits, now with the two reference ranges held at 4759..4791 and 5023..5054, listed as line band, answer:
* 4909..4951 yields -3.5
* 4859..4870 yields 1.7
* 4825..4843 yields -1.0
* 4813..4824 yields -0.7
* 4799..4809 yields -0.6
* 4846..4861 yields 0.5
